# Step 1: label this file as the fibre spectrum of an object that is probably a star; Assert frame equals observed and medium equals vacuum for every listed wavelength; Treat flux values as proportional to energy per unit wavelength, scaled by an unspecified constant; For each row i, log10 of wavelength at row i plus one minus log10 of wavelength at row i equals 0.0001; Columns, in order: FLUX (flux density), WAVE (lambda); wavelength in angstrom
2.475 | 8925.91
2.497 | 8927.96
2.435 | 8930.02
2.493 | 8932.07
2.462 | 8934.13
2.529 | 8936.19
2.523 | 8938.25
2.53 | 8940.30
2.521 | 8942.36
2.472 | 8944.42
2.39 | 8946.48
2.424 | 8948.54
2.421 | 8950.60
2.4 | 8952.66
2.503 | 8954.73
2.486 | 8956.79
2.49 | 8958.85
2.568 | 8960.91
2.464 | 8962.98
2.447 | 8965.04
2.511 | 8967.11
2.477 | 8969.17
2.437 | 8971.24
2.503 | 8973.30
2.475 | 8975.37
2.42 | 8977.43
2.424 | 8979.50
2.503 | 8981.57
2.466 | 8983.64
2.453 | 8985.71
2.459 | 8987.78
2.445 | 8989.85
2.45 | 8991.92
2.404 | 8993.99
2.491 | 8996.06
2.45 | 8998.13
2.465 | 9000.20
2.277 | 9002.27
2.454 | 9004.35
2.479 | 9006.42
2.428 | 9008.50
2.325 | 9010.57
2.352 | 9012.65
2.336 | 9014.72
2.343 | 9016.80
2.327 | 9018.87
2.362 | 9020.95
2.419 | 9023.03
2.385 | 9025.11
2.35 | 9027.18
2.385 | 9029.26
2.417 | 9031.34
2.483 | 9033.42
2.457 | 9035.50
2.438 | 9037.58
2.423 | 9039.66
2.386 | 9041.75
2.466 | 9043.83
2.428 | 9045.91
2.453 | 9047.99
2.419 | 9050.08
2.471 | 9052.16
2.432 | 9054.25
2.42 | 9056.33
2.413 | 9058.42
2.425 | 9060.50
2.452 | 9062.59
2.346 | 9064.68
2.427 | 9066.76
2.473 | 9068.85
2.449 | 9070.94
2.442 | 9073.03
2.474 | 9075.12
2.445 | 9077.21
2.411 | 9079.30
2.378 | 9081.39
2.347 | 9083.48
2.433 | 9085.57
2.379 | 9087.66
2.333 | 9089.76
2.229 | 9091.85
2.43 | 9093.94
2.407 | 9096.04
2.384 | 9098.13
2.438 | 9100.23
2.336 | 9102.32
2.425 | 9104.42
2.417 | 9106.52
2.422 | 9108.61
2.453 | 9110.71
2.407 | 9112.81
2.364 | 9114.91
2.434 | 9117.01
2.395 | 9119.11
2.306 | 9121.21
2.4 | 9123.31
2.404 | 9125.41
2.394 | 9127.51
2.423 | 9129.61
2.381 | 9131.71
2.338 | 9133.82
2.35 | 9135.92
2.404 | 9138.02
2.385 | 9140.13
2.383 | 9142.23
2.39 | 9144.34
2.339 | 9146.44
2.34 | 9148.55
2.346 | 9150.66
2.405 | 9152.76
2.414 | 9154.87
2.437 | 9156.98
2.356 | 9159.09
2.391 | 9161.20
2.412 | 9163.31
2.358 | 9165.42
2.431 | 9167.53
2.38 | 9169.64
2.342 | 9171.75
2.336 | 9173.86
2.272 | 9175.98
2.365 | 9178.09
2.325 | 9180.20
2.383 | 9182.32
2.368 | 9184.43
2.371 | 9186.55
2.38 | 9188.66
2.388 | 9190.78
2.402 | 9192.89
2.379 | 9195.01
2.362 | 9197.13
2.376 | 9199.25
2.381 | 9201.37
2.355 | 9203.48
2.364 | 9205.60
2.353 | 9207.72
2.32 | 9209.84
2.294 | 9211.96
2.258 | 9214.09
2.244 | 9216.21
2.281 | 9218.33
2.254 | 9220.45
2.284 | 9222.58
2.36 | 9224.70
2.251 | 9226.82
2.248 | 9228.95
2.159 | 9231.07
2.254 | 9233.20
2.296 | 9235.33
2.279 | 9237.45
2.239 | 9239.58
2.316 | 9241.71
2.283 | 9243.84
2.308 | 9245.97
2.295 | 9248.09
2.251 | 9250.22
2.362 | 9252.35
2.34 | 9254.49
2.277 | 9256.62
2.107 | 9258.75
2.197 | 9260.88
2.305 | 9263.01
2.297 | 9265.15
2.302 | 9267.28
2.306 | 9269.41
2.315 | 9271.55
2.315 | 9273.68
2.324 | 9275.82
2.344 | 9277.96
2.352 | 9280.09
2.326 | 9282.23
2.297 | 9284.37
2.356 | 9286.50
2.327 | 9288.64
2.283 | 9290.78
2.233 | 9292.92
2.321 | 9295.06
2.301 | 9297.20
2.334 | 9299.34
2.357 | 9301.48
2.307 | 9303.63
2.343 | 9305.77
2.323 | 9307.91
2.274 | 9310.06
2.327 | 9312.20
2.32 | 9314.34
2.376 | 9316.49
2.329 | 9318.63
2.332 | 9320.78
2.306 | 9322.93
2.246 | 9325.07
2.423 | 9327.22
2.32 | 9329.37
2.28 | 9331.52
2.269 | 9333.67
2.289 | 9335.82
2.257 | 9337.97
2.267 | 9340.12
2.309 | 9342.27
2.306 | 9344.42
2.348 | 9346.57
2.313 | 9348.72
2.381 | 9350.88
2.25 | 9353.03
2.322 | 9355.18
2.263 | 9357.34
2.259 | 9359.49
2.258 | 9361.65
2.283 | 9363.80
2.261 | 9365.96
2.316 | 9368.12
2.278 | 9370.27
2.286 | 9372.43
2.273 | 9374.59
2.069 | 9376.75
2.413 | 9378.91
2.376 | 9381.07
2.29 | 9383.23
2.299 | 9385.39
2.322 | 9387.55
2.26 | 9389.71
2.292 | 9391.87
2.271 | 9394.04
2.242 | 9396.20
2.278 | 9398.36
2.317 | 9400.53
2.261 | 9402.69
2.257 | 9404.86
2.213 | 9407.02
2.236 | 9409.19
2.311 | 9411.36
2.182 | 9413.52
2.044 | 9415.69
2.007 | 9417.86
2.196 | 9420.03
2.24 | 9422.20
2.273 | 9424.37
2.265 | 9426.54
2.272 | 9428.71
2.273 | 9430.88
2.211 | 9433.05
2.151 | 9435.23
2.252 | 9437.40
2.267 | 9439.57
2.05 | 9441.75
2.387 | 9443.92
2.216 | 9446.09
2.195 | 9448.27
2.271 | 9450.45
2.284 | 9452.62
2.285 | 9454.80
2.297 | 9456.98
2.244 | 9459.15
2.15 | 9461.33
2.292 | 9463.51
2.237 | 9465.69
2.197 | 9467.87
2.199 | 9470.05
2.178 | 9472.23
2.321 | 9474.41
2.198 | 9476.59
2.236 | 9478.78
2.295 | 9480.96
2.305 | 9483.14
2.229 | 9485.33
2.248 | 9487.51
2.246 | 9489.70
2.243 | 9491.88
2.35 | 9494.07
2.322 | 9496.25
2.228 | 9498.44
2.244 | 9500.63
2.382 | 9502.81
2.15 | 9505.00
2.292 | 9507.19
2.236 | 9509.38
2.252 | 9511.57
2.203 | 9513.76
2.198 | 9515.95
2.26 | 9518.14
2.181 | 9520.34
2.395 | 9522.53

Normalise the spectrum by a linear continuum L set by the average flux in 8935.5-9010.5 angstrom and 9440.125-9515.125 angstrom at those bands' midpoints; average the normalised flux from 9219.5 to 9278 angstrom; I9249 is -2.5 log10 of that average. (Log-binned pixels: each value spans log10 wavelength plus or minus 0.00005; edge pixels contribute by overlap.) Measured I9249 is 0.03 mag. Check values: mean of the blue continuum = 2.46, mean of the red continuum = 2.25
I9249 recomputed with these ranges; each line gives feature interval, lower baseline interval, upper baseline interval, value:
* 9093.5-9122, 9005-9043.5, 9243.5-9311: -0.02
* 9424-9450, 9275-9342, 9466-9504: 0.02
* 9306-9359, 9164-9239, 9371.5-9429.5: -0.02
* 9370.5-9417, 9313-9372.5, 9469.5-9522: 0.01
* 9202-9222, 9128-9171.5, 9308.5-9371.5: 0.02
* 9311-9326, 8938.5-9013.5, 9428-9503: -0.01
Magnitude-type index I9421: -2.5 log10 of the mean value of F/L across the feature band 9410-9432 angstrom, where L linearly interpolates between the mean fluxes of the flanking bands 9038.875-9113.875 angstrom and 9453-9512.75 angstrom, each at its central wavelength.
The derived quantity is 0.03 mag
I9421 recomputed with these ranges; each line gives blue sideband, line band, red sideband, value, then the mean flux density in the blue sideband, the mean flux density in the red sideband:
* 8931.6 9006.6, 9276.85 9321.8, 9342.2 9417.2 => -0.005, 2.46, 2.27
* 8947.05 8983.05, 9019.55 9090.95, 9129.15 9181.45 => 0.002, 2.47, 2.37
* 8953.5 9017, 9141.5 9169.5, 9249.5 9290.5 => -0.012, 2.45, 2.3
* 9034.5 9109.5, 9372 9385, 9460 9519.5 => 0.003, 2.41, 2.25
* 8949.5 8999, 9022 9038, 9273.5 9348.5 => 0.010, 2.46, 2.31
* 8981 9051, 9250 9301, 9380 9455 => 0.002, 2.42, 2.24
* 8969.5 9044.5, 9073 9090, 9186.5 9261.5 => -0.012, 2.42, 2.3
